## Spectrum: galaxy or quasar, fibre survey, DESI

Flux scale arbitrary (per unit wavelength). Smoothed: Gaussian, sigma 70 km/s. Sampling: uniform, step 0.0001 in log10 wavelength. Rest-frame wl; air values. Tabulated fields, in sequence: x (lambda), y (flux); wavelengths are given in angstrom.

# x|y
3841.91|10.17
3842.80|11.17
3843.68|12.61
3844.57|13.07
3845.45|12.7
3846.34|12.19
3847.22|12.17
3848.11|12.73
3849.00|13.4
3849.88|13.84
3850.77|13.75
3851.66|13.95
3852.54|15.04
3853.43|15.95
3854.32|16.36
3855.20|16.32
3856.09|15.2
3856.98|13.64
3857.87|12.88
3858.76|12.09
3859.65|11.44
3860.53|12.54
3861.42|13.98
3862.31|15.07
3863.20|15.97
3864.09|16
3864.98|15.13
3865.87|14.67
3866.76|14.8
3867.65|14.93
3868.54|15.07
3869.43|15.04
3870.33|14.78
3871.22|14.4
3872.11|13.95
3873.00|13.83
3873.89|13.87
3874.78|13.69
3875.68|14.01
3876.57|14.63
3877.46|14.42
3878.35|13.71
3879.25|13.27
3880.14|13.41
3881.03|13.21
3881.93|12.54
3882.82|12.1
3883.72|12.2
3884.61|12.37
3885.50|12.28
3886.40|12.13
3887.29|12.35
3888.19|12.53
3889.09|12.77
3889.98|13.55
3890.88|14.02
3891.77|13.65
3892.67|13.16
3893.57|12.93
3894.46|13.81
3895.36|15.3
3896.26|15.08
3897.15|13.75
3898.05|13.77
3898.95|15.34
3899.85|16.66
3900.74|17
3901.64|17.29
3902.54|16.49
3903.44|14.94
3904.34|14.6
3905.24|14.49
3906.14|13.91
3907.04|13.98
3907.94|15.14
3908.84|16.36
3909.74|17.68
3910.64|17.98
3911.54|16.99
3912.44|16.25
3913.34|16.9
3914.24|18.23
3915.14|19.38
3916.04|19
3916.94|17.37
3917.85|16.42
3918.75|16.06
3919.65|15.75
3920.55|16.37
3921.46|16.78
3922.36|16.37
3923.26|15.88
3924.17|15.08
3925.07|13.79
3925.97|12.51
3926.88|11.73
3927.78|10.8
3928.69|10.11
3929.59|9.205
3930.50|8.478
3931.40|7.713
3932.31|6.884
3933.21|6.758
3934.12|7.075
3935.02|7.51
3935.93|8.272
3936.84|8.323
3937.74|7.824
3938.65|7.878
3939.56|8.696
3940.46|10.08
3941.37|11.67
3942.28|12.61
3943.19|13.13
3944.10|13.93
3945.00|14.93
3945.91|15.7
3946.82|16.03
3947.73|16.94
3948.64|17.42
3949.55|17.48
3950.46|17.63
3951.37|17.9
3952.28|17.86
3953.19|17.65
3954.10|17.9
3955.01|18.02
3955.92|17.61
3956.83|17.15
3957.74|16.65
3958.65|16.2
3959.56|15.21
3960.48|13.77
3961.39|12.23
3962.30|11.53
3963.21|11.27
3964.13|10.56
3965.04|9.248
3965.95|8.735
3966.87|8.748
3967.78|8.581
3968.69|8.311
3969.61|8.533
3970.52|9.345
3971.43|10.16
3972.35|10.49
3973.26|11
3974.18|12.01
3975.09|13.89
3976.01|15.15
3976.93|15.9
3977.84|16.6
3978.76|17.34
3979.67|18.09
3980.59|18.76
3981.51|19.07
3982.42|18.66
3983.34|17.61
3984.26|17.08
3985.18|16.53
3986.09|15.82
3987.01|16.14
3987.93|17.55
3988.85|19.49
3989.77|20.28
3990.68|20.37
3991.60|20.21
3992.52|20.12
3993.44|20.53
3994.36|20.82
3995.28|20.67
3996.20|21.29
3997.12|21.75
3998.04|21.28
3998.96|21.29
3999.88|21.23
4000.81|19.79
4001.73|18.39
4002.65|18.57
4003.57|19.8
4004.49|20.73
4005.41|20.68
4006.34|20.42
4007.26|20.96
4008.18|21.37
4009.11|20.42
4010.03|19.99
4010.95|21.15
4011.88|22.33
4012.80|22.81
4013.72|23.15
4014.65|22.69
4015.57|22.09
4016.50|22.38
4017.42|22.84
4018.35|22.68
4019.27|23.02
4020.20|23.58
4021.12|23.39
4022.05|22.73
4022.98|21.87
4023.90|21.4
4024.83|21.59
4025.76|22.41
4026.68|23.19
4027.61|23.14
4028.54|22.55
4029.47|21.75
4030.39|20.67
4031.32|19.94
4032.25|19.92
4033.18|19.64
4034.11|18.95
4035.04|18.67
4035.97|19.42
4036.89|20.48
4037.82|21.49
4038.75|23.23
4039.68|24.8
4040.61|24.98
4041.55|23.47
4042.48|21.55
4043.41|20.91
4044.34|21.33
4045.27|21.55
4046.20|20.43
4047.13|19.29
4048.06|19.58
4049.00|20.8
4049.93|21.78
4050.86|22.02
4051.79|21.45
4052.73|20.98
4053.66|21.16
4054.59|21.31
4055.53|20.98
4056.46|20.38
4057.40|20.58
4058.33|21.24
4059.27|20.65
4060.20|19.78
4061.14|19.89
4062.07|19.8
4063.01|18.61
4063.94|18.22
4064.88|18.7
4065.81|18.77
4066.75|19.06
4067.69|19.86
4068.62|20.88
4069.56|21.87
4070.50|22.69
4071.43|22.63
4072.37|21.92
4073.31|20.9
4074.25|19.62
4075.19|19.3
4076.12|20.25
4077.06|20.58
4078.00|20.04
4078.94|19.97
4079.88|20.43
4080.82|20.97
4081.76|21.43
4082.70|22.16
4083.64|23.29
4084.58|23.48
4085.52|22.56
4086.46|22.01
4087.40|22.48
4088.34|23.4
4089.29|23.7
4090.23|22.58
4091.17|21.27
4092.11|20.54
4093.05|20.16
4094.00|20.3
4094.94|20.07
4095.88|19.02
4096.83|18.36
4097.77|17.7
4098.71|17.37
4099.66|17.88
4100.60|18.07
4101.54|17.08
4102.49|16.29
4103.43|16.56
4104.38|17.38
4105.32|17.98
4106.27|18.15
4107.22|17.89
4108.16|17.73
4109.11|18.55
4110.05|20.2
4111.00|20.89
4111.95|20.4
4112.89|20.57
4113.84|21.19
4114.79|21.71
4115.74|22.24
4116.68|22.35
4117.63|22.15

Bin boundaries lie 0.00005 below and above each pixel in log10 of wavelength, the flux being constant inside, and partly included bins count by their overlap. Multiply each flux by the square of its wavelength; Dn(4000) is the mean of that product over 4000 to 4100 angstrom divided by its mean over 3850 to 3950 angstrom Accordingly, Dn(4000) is 1.6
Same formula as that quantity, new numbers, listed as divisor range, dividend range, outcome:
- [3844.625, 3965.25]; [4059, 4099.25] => 1.61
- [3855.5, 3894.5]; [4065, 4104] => 1.66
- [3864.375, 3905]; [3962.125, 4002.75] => 1.19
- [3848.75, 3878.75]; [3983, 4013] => 1.48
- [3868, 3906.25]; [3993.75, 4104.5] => 1.62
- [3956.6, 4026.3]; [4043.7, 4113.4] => 1.18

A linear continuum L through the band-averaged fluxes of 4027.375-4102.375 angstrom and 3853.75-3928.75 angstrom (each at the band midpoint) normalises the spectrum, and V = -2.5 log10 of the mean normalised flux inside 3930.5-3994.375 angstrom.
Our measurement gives 0.22 mag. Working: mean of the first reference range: 14.6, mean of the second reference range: 20.7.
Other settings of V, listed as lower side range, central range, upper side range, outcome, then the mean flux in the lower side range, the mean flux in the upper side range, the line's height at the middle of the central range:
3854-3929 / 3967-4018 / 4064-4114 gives -0.04 mag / 14.6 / 20.1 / 17.4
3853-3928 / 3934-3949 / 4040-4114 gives 0.36 mag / 14.7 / 20.4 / 16.2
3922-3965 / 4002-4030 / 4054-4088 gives -0.25 mag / 12.9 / 20.8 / 17.4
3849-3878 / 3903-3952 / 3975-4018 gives 0.23 mag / 14.4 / 19.7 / 17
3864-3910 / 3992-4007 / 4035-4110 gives -0.14 mag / 14.2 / 20.4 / 18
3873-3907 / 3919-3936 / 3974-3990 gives 0.29 mag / 13.9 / 17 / 15.2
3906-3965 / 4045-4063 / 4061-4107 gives -0.10 mag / 14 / 20.1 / 18.9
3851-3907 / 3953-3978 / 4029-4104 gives 0.31 mag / 14.2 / 20.6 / 17.1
